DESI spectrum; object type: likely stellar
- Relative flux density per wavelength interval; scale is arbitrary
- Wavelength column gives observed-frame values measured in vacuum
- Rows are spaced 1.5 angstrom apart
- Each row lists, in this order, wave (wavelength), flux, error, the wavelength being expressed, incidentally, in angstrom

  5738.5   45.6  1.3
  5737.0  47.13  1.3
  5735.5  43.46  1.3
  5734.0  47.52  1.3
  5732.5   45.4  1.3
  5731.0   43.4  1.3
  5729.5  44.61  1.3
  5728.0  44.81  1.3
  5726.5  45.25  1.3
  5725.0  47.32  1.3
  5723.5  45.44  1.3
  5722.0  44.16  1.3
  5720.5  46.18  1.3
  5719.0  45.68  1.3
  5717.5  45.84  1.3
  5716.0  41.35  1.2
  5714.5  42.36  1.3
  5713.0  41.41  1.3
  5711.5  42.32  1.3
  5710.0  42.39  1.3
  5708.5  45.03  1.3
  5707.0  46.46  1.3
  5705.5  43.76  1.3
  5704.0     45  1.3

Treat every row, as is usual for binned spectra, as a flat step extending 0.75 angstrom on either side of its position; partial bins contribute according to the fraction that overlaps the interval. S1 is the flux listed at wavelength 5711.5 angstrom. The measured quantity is 42.32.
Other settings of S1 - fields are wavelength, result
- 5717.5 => 45.84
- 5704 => 45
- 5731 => 43.4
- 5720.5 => 46.18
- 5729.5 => 44.61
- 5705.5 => 43.76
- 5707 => 46.46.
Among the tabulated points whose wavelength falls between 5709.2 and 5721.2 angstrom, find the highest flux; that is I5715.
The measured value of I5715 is 46.18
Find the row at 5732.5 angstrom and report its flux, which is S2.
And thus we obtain 45.4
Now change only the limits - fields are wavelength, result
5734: 47.52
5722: 44.16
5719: 45.68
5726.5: 45.25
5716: 41.35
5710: 42.39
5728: 44.81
